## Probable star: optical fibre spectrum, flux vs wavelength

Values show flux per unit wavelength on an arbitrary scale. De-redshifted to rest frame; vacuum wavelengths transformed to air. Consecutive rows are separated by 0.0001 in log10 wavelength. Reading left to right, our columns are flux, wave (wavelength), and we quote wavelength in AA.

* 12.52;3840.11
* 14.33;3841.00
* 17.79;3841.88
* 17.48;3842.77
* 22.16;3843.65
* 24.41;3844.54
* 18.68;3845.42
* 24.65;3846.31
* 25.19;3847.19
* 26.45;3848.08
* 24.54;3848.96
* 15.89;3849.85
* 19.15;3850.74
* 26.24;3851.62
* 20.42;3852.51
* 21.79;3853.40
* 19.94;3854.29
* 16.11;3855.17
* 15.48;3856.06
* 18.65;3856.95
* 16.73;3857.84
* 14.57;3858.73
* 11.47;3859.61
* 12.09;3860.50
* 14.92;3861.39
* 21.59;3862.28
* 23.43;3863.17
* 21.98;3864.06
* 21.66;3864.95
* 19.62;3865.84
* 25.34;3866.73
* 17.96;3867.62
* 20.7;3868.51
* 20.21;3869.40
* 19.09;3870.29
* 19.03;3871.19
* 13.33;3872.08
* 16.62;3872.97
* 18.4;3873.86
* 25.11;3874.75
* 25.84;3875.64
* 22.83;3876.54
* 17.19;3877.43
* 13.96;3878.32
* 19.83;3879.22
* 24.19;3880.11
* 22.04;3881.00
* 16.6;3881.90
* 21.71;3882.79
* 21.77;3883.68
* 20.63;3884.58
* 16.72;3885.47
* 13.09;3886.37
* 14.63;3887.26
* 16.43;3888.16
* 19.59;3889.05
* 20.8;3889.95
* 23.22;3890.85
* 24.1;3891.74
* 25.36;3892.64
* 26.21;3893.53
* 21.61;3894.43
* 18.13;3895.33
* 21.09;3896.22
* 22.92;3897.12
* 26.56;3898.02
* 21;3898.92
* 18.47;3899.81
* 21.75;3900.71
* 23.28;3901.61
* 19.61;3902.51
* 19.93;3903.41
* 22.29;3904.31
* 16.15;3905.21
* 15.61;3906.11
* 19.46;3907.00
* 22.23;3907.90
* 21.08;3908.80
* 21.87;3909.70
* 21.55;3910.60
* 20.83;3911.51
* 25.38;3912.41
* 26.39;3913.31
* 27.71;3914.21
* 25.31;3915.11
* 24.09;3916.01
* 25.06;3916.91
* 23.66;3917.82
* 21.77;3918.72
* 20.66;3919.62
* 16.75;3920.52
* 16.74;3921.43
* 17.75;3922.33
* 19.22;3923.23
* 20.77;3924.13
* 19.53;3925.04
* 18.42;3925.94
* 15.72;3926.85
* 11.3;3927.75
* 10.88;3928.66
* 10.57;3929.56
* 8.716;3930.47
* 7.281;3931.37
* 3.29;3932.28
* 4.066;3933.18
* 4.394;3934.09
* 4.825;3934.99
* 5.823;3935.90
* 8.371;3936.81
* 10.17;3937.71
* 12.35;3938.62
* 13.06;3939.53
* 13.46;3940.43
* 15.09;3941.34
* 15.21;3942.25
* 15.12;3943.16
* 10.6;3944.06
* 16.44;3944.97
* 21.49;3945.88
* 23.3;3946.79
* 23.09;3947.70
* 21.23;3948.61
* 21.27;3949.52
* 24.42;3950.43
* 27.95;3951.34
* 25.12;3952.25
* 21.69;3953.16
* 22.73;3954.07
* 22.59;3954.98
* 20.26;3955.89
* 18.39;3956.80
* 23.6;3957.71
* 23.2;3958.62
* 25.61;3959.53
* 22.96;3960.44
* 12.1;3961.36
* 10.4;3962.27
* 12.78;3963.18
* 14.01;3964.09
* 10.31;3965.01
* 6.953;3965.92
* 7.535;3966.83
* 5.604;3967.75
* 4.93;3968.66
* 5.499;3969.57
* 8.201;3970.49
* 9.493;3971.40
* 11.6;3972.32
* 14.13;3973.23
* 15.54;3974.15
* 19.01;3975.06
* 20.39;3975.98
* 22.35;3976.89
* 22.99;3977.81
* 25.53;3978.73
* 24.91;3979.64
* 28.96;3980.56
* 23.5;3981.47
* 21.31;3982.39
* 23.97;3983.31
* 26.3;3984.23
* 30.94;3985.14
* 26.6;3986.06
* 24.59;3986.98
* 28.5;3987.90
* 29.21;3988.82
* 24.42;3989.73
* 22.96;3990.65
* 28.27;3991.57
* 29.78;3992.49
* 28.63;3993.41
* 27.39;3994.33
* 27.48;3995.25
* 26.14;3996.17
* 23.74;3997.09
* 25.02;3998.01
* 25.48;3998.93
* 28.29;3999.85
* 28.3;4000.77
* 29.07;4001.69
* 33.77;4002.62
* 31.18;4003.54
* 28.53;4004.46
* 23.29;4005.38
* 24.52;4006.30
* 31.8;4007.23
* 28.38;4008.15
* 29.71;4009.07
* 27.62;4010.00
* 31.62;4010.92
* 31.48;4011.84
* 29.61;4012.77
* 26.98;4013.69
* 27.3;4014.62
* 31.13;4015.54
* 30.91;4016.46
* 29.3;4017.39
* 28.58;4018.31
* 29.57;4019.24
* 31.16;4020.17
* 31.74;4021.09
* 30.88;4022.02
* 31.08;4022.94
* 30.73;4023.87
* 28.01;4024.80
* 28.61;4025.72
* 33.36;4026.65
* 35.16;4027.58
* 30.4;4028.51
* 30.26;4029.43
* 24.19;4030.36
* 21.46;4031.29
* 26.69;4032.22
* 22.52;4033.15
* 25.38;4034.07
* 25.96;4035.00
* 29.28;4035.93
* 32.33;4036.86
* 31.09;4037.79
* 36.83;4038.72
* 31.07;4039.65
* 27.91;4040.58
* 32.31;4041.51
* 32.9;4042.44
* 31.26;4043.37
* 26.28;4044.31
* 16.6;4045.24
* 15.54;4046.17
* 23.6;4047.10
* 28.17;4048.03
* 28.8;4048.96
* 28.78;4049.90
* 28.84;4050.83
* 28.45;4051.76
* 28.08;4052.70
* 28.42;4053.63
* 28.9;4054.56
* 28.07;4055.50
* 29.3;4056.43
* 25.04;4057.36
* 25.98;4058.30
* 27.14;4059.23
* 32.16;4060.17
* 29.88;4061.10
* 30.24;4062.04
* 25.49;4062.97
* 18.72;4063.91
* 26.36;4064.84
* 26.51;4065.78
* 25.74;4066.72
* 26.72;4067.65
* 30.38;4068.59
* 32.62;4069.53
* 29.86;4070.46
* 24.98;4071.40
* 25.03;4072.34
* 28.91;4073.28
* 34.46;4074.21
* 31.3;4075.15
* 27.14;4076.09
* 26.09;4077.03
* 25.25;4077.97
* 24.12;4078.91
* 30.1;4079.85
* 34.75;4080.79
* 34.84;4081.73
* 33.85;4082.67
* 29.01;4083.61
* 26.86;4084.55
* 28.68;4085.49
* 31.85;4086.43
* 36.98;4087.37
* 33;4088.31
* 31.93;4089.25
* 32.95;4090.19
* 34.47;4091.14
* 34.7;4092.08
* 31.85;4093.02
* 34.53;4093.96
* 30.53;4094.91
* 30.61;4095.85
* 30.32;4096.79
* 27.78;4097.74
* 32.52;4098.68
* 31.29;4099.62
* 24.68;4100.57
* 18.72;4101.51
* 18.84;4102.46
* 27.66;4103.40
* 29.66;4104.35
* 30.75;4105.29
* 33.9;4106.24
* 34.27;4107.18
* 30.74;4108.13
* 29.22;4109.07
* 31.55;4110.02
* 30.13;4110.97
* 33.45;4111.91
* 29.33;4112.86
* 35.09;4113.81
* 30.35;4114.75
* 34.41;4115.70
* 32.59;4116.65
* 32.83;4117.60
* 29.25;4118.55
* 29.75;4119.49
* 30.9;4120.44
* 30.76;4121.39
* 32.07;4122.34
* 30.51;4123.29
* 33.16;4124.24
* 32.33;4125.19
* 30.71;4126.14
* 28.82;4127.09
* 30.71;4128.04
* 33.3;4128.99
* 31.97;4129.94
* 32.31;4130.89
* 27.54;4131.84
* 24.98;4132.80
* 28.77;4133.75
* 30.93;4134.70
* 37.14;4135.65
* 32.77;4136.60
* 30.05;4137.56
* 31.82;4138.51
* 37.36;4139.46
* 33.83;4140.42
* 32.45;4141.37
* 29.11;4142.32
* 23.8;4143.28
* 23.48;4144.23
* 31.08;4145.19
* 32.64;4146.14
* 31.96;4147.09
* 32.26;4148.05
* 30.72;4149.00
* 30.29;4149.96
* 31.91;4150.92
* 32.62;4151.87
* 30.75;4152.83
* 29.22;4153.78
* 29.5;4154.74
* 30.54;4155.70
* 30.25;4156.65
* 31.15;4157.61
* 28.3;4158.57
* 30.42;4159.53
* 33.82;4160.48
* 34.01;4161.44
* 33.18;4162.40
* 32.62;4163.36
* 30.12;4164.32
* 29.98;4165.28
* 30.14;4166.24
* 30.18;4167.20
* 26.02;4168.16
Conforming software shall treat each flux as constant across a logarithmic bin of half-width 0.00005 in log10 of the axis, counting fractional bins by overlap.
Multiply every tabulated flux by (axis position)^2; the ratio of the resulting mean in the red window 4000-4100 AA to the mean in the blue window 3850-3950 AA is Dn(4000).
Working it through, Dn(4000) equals 1.71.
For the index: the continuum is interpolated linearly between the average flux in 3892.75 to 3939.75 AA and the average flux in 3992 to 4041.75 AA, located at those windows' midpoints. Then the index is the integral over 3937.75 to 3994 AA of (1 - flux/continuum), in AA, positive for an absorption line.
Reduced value 9.7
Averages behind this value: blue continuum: 17.8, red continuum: 28.9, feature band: 19.3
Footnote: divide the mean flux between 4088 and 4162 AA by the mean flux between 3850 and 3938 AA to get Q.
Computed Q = 1.7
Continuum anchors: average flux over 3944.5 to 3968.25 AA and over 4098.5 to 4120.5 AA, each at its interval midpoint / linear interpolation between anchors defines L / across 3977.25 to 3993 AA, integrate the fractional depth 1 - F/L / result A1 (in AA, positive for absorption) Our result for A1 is -4.0 AA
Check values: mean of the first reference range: 18.6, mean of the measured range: 26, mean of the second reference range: 30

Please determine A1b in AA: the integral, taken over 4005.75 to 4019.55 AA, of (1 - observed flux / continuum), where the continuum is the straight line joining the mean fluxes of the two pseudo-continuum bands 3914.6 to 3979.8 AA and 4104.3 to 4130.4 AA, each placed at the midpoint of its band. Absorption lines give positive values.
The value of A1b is -4.5 AA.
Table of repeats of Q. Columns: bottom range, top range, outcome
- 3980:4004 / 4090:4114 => 1.12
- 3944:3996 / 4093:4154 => 1.51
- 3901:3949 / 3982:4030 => 1.68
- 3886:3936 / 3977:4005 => 1.44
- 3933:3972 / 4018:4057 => 1.89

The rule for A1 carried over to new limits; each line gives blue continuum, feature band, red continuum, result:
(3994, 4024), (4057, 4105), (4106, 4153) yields 1.87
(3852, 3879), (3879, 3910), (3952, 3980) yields -4.12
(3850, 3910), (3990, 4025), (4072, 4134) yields -3.64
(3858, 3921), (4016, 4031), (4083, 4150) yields -2.00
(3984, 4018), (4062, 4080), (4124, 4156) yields 1.29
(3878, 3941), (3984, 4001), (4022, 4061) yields -1.70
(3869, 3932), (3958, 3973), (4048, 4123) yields 7.16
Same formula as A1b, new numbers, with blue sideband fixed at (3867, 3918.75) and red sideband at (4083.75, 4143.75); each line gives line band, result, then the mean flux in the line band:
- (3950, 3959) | 0.3 AA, 23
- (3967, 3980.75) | 5.1 AA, 15.5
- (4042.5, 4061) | 0.7 AA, 27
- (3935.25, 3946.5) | 4.9 AA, 13.1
